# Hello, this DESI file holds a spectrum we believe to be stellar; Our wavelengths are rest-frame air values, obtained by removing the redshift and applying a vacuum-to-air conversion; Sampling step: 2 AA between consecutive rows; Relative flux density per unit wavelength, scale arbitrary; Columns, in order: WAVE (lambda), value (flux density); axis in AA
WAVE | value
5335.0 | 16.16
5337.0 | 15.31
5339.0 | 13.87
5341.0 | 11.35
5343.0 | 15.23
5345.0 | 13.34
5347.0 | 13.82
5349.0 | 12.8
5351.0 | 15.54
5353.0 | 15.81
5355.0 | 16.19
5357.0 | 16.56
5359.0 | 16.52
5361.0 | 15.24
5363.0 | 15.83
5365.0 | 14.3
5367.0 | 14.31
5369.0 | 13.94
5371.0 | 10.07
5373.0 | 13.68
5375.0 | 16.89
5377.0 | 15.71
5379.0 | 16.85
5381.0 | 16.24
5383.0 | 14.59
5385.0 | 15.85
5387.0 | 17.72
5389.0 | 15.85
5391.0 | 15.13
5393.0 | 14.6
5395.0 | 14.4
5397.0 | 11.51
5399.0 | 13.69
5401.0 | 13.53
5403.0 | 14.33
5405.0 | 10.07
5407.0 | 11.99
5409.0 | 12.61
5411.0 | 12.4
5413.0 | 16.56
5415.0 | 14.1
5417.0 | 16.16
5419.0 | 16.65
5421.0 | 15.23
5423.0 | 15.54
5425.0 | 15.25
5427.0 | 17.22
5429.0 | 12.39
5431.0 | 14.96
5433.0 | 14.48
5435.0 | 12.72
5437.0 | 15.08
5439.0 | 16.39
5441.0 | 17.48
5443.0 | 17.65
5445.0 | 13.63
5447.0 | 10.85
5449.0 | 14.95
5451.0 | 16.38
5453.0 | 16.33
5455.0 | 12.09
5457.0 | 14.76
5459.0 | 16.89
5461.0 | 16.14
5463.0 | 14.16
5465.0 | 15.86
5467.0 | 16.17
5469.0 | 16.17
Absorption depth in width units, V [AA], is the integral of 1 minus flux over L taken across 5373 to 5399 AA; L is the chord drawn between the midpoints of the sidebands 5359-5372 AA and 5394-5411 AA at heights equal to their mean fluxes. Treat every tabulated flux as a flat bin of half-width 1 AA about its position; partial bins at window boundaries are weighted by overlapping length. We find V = -3.7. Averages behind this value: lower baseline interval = 14.1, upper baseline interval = 12.7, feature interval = 15.3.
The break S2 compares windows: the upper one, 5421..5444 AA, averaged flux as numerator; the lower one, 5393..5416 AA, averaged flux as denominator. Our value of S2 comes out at 1.2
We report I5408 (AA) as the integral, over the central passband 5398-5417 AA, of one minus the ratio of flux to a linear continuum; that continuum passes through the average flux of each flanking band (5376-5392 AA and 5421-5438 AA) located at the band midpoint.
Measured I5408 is 2.39 AA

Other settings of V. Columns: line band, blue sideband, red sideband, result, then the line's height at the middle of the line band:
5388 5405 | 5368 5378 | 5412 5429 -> 1.1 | 14.8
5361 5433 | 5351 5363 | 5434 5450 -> 4.0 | 15.5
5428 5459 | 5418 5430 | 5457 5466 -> 1.5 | 15.5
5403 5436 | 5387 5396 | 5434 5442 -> 2.4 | 15.4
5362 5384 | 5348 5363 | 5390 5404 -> 0.1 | 14.8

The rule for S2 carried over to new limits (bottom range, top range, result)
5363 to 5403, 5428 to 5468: 1.02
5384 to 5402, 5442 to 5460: 1.01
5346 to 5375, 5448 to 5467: 1.04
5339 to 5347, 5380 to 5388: 1.20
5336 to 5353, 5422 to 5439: 1.06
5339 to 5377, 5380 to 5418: 0.98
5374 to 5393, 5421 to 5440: 0.93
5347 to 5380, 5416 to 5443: 1.03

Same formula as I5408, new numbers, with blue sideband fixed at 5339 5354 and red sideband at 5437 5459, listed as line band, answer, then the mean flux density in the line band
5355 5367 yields -1.3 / 15.6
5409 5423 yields -0.2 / 15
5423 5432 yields -0.1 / 15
